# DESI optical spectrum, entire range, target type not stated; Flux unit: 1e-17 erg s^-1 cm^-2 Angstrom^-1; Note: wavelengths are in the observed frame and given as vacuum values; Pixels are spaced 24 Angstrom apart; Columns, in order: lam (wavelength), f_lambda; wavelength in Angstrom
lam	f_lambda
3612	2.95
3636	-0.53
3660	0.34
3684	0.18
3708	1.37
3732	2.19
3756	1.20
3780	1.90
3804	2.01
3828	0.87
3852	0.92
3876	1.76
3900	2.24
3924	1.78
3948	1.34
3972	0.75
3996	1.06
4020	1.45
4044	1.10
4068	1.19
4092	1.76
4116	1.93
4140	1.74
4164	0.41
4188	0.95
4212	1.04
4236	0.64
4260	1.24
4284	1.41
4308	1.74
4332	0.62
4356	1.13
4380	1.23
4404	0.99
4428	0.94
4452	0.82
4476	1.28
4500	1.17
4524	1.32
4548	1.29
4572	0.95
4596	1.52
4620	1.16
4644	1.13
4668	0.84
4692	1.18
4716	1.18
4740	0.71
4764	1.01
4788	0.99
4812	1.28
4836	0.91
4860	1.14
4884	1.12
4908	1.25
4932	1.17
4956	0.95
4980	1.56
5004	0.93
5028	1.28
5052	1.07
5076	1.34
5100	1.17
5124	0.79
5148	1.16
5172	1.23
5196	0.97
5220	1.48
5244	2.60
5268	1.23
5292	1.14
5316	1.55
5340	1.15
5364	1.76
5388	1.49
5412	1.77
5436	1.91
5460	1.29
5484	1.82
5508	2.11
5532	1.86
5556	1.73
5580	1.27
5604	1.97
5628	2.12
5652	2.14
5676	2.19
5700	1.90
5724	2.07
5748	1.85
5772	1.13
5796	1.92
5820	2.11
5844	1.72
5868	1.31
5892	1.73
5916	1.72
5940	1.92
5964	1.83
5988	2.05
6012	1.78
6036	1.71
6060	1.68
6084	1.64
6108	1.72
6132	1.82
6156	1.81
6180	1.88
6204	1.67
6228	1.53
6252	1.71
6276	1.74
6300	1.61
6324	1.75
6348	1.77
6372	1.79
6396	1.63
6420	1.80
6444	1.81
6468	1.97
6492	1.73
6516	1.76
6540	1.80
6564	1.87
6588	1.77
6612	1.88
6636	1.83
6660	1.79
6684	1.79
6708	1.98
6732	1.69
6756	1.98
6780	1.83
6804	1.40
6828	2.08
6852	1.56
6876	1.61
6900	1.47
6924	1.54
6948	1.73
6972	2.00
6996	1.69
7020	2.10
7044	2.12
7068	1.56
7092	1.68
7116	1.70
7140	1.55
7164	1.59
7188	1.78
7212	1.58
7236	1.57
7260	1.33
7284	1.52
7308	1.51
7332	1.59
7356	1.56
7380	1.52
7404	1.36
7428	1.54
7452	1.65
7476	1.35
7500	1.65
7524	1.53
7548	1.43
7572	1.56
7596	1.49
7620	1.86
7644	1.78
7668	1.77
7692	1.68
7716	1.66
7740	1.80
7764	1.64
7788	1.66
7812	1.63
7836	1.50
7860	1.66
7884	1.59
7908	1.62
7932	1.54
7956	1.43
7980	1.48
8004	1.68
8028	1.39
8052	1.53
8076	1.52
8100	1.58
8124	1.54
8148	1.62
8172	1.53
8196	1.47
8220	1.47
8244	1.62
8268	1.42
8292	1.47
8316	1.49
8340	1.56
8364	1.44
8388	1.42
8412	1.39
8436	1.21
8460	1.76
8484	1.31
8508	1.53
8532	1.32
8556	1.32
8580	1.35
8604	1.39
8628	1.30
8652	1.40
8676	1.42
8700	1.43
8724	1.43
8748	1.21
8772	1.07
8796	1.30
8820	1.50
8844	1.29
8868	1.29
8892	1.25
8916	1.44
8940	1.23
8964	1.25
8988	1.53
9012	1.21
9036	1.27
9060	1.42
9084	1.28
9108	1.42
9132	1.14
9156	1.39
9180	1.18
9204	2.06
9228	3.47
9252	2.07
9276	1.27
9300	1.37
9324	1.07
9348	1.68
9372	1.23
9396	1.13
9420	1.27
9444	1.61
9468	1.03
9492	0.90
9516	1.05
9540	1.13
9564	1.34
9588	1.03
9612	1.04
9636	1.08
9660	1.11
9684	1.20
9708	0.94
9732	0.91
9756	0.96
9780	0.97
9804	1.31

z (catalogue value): 0.40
